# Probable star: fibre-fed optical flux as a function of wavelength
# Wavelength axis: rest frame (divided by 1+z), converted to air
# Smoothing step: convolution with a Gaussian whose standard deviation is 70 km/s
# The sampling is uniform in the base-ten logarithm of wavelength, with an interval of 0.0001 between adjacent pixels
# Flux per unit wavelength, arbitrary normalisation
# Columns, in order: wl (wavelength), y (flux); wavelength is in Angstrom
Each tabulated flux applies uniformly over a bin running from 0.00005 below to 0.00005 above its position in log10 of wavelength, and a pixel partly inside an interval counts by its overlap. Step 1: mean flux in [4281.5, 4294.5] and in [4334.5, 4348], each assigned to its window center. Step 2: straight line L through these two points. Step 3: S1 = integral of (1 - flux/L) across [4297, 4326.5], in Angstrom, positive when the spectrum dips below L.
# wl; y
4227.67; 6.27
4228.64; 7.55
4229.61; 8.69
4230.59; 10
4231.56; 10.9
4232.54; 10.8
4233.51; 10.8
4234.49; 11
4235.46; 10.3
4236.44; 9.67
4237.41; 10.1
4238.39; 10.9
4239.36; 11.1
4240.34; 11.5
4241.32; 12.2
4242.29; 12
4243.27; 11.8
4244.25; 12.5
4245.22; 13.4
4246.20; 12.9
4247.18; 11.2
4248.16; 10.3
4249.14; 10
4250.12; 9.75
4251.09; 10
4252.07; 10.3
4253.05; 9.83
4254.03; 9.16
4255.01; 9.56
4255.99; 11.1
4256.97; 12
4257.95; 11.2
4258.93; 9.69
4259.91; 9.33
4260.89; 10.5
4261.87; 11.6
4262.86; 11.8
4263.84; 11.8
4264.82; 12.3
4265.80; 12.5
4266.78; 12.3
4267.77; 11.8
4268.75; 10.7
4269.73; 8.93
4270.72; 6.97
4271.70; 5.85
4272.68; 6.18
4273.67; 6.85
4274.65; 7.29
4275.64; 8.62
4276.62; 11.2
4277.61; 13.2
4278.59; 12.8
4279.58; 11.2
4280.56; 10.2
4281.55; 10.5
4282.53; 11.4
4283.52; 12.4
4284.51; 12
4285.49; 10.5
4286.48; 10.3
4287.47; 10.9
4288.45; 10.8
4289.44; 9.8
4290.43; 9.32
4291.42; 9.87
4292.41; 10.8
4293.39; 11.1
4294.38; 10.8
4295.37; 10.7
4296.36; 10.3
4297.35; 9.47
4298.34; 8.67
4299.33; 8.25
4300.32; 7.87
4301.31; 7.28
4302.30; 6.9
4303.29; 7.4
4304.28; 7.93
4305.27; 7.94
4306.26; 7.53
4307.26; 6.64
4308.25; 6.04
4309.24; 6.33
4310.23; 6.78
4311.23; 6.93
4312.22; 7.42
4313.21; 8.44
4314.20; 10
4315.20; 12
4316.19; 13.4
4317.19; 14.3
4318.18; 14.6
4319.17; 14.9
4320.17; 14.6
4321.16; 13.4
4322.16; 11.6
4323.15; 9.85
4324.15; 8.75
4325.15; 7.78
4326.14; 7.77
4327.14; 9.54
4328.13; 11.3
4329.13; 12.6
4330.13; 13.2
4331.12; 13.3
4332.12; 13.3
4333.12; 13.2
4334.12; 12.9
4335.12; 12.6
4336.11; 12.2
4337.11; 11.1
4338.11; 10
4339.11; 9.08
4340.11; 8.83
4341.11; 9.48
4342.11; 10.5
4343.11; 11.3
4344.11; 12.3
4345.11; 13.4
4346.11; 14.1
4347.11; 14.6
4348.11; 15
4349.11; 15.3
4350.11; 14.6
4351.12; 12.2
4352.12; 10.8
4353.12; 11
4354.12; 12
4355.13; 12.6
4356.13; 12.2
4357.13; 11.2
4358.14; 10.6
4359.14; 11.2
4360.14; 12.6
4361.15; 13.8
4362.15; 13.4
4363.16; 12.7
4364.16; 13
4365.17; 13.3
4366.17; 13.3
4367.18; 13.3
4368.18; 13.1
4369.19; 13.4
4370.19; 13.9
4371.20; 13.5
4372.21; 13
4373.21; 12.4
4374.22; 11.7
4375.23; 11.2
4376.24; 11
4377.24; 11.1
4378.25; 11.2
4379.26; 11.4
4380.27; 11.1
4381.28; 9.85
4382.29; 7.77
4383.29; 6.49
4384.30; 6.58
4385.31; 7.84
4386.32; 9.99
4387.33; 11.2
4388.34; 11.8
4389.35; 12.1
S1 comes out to 4.74 Angstrom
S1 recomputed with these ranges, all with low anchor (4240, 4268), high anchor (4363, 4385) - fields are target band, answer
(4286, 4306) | 3.53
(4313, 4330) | -0.28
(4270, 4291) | 2.50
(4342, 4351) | -1.65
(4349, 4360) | -0.58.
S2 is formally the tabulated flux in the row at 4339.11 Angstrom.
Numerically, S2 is 9.08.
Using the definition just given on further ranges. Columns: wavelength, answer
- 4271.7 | 5.85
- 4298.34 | 8.67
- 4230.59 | 10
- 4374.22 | 11.7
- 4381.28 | 9.85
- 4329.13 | 12.6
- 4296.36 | 10.3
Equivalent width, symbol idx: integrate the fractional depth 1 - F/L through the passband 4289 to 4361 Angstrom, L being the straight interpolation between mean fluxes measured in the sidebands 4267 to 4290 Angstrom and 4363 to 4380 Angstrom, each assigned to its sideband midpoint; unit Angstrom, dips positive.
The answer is 3.4 Angstrom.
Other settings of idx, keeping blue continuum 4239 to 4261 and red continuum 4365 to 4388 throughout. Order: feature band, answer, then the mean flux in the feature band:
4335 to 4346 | 0.1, 11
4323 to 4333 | 0.2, 10.9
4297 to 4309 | 3.7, 7.61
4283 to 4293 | 0.3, 10.7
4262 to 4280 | 1.3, 10.1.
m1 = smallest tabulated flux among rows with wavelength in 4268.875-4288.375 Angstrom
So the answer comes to 5.85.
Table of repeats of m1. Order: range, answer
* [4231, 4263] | 9.16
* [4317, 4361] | 7.77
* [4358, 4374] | 10.6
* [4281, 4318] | 6.04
